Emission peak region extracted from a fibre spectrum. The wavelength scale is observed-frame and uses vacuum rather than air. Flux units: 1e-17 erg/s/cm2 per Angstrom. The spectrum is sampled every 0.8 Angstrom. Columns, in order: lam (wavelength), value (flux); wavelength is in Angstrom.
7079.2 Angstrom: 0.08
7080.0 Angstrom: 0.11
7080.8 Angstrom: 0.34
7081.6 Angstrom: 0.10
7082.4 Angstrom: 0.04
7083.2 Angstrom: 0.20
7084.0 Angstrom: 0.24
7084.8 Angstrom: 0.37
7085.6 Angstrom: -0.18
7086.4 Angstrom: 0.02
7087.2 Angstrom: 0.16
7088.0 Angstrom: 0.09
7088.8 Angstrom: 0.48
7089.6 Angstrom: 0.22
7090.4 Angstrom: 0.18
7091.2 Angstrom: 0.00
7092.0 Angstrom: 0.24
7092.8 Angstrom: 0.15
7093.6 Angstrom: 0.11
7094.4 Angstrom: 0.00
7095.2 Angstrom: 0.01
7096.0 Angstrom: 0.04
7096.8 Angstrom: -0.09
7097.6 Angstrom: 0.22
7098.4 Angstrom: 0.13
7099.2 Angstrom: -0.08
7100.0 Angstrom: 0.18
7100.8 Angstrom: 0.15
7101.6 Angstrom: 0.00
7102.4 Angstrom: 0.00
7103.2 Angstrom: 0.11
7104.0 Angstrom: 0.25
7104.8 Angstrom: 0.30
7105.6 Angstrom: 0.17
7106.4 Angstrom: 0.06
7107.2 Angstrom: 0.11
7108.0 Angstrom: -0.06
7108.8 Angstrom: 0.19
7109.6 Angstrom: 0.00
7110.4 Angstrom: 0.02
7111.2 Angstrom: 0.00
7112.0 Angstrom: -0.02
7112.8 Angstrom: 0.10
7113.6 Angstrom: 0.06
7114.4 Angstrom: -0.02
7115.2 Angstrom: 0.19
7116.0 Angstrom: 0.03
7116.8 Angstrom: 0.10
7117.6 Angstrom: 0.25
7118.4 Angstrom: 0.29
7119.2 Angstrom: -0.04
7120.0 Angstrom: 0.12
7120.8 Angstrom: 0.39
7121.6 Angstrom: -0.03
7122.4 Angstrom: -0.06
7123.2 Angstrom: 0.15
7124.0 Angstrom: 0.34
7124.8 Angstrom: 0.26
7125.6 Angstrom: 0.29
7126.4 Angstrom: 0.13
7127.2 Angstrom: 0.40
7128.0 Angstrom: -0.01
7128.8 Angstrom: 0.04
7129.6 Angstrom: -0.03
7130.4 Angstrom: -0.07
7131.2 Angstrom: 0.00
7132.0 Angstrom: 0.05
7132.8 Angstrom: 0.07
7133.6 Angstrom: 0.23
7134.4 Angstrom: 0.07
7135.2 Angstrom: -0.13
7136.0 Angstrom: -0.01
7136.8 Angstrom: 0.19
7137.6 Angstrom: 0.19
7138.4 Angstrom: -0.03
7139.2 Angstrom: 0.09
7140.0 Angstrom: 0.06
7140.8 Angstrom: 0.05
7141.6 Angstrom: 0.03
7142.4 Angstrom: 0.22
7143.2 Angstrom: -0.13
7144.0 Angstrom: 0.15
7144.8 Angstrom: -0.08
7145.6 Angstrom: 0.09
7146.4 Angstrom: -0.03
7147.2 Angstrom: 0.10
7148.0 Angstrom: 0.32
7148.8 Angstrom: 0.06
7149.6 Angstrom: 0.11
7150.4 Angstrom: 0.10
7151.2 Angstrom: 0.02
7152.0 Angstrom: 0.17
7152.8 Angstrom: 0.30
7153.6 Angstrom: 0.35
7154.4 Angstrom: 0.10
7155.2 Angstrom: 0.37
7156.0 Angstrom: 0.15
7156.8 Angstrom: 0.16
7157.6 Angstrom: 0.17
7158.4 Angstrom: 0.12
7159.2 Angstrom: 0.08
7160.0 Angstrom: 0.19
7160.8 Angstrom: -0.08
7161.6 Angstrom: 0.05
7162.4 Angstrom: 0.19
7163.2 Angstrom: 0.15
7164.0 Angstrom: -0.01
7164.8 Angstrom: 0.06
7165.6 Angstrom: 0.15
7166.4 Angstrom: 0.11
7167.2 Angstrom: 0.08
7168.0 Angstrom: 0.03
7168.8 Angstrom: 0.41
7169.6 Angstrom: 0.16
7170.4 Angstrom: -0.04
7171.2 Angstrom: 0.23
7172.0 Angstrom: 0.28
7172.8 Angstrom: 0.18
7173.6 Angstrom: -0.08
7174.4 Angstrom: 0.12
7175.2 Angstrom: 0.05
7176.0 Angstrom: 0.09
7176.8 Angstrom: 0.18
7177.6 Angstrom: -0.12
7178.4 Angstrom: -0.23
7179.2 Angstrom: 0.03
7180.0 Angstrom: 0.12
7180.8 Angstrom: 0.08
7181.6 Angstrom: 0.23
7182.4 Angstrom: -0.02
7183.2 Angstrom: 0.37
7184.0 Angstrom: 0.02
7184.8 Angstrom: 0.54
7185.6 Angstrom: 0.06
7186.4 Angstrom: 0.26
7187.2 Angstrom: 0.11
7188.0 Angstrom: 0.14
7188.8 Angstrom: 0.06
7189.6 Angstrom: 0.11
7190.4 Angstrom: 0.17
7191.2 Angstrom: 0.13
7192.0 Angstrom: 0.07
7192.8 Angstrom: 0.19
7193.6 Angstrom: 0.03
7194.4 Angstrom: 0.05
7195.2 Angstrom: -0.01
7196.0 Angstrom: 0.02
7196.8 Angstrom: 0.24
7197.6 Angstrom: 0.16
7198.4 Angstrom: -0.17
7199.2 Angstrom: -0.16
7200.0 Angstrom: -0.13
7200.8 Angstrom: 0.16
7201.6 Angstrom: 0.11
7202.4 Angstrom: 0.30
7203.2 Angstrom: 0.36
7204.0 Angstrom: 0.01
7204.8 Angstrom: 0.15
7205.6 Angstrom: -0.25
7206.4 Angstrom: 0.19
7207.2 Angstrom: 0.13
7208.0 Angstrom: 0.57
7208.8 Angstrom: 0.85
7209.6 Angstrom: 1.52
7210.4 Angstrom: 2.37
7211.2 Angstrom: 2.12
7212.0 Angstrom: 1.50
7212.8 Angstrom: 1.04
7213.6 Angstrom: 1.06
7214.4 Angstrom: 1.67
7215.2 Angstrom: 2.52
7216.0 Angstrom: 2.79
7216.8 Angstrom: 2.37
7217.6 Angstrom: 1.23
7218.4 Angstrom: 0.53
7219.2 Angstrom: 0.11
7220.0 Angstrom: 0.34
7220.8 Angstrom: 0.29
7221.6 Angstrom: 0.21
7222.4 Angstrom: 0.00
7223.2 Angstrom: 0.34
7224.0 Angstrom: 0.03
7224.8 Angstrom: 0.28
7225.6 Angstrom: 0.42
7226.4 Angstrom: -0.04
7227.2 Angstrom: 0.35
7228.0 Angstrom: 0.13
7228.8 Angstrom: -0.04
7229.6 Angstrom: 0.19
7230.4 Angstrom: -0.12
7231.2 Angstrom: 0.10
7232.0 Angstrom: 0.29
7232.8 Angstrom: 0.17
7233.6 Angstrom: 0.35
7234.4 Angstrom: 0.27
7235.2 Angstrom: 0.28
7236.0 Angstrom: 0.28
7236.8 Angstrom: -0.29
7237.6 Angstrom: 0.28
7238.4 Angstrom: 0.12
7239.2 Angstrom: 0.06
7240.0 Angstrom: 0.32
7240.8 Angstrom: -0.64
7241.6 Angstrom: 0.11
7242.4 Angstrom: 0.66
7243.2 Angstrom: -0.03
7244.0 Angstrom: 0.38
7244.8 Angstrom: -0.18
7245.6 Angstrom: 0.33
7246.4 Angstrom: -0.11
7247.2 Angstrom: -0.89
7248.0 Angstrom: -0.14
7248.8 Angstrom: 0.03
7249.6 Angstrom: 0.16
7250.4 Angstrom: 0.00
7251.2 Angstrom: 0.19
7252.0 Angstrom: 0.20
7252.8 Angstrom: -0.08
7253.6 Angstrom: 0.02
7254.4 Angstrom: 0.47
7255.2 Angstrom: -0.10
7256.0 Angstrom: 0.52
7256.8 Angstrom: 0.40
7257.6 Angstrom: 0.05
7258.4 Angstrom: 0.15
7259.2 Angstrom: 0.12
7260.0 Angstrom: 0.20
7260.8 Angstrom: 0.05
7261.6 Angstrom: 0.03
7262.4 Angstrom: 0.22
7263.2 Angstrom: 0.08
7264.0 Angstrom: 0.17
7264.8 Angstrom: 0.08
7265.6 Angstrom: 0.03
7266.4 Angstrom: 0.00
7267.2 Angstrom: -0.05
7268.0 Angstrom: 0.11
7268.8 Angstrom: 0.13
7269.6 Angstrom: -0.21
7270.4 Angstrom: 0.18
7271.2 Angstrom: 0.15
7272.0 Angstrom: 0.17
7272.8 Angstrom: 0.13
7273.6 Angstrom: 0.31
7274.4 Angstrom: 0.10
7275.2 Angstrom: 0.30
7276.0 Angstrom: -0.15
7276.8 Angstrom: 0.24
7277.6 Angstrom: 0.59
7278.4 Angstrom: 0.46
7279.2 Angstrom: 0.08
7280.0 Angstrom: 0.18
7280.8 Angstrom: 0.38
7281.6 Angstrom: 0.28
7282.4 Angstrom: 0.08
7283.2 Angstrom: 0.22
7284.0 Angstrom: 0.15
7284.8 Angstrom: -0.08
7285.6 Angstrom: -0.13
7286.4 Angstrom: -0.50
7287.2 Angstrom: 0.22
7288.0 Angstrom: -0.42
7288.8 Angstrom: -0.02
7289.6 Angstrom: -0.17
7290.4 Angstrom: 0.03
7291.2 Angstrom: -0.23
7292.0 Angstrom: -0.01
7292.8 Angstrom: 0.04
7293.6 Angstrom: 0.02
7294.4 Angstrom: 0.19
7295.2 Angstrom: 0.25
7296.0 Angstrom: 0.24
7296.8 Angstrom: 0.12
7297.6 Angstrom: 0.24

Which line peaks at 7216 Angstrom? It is [O II] 3727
